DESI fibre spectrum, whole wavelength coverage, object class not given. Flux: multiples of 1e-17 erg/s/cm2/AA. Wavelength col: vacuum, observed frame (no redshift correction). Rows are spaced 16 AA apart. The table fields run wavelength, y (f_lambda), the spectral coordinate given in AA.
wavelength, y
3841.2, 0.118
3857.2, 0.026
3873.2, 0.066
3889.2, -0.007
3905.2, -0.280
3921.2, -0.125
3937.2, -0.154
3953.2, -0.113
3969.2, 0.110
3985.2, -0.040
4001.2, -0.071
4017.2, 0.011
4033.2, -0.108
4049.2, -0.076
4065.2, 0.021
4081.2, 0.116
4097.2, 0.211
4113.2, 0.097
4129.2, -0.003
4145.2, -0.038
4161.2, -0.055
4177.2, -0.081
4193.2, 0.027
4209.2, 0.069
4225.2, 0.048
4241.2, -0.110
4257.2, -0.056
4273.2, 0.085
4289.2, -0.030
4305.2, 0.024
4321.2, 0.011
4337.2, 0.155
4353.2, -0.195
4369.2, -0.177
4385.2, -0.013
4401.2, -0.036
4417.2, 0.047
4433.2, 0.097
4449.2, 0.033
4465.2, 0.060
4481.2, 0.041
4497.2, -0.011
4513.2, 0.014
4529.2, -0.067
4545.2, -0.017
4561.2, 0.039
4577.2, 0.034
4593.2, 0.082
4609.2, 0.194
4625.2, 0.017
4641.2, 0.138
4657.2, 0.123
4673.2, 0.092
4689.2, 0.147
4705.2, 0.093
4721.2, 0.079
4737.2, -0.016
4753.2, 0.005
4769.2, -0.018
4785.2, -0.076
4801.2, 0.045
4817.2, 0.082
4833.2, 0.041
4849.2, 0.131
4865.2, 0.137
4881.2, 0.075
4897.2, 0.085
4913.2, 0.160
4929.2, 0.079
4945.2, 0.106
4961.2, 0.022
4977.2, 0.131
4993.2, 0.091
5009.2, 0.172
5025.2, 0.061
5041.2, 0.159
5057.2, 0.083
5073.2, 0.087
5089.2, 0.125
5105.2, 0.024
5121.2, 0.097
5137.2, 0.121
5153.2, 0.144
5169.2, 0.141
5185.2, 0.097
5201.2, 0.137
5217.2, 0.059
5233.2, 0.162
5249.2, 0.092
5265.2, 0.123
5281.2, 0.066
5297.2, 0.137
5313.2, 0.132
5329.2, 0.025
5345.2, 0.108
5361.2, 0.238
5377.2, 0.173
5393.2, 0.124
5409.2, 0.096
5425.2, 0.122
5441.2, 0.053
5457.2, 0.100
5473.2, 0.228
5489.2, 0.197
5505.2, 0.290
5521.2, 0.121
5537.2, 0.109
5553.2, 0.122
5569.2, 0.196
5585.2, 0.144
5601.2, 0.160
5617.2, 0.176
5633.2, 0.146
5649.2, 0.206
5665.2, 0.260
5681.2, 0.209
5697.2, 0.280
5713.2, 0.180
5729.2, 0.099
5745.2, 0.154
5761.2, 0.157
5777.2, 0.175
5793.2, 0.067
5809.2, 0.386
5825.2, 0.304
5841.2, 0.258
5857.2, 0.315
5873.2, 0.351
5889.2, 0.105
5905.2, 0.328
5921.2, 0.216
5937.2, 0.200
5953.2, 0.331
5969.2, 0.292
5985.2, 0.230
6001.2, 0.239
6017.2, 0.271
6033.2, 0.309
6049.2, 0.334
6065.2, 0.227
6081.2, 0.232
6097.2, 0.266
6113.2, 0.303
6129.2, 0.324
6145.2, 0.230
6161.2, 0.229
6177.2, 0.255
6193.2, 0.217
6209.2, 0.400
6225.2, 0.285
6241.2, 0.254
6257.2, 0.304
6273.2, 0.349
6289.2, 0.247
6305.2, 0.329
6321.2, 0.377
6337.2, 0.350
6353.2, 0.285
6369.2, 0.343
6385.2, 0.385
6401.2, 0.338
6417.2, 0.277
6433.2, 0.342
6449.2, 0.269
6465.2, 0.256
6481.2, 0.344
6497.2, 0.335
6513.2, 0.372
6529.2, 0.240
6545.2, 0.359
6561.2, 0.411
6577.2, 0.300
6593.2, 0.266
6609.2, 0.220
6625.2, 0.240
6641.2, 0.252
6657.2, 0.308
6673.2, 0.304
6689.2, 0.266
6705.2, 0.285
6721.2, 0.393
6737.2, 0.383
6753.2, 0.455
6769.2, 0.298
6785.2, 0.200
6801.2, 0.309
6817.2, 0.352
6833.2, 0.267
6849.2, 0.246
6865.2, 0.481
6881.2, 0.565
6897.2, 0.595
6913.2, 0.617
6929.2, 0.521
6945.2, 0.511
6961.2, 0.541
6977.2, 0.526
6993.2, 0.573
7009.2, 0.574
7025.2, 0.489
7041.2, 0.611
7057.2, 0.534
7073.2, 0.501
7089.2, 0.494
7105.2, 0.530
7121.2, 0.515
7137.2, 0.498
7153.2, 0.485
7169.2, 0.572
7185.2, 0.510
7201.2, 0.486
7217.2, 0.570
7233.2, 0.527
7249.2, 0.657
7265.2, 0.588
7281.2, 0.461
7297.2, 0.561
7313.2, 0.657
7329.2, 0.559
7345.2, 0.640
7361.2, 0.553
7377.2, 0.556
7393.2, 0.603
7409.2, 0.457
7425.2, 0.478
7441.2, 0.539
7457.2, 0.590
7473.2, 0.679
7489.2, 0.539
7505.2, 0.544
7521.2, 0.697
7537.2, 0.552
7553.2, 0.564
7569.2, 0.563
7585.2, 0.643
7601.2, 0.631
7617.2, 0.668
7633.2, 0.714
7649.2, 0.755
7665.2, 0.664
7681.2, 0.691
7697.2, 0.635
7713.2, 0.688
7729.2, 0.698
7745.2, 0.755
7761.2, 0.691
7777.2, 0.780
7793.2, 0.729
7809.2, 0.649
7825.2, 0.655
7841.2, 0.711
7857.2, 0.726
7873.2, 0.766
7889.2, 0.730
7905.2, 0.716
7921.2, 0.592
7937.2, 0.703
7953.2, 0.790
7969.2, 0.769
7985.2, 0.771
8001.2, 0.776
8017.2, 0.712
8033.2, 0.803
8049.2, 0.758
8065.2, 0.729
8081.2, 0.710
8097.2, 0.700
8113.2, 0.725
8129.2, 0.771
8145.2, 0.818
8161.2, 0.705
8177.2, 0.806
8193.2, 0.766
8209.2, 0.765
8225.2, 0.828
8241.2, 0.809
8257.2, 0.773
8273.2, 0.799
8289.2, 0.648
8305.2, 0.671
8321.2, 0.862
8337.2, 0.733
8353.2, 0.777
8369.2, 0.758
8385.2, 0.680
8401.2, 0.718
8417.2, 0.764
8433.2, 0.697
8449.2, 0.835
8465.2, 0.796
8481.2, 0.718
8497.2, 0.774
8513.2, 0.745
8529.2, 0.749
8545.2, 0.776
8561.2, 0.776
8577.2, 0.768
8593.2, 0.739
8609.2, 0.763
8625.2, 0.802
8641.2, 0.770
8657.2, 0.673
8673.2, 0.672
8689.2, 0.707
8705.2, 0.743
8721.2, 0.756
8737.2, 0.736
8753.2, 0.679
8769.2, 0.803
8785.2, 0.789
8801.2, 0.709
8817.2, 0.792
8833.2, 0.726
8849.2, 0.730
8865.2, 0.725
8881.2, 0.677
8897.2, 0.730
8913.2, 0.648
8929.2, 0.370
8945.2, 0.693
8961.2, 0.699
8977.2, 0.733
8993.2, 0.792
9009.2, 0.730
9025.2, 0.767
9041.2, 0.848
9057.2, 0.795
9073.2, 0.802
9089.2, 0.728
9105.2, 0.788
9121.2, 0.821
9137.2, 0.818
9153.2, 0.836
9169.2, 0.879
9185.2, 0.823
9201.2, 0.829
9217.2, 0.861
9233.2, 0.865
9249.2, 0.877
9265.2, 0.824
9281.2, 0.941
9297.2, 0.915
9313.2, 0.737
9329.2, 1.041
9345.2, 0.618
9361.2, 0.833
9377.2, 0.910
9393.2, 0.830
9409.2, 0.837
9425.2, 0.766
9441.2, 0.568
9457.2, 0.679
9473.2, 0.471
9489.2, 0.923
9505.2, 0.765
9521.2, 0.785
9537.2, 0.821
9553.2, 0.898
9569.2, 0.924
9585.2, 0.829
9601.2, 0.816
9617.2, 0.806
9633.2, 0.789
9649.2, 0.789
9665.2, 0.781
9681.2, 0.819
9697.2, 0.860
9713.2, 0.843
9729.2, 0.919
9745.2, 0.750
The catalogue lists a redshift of 0.724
